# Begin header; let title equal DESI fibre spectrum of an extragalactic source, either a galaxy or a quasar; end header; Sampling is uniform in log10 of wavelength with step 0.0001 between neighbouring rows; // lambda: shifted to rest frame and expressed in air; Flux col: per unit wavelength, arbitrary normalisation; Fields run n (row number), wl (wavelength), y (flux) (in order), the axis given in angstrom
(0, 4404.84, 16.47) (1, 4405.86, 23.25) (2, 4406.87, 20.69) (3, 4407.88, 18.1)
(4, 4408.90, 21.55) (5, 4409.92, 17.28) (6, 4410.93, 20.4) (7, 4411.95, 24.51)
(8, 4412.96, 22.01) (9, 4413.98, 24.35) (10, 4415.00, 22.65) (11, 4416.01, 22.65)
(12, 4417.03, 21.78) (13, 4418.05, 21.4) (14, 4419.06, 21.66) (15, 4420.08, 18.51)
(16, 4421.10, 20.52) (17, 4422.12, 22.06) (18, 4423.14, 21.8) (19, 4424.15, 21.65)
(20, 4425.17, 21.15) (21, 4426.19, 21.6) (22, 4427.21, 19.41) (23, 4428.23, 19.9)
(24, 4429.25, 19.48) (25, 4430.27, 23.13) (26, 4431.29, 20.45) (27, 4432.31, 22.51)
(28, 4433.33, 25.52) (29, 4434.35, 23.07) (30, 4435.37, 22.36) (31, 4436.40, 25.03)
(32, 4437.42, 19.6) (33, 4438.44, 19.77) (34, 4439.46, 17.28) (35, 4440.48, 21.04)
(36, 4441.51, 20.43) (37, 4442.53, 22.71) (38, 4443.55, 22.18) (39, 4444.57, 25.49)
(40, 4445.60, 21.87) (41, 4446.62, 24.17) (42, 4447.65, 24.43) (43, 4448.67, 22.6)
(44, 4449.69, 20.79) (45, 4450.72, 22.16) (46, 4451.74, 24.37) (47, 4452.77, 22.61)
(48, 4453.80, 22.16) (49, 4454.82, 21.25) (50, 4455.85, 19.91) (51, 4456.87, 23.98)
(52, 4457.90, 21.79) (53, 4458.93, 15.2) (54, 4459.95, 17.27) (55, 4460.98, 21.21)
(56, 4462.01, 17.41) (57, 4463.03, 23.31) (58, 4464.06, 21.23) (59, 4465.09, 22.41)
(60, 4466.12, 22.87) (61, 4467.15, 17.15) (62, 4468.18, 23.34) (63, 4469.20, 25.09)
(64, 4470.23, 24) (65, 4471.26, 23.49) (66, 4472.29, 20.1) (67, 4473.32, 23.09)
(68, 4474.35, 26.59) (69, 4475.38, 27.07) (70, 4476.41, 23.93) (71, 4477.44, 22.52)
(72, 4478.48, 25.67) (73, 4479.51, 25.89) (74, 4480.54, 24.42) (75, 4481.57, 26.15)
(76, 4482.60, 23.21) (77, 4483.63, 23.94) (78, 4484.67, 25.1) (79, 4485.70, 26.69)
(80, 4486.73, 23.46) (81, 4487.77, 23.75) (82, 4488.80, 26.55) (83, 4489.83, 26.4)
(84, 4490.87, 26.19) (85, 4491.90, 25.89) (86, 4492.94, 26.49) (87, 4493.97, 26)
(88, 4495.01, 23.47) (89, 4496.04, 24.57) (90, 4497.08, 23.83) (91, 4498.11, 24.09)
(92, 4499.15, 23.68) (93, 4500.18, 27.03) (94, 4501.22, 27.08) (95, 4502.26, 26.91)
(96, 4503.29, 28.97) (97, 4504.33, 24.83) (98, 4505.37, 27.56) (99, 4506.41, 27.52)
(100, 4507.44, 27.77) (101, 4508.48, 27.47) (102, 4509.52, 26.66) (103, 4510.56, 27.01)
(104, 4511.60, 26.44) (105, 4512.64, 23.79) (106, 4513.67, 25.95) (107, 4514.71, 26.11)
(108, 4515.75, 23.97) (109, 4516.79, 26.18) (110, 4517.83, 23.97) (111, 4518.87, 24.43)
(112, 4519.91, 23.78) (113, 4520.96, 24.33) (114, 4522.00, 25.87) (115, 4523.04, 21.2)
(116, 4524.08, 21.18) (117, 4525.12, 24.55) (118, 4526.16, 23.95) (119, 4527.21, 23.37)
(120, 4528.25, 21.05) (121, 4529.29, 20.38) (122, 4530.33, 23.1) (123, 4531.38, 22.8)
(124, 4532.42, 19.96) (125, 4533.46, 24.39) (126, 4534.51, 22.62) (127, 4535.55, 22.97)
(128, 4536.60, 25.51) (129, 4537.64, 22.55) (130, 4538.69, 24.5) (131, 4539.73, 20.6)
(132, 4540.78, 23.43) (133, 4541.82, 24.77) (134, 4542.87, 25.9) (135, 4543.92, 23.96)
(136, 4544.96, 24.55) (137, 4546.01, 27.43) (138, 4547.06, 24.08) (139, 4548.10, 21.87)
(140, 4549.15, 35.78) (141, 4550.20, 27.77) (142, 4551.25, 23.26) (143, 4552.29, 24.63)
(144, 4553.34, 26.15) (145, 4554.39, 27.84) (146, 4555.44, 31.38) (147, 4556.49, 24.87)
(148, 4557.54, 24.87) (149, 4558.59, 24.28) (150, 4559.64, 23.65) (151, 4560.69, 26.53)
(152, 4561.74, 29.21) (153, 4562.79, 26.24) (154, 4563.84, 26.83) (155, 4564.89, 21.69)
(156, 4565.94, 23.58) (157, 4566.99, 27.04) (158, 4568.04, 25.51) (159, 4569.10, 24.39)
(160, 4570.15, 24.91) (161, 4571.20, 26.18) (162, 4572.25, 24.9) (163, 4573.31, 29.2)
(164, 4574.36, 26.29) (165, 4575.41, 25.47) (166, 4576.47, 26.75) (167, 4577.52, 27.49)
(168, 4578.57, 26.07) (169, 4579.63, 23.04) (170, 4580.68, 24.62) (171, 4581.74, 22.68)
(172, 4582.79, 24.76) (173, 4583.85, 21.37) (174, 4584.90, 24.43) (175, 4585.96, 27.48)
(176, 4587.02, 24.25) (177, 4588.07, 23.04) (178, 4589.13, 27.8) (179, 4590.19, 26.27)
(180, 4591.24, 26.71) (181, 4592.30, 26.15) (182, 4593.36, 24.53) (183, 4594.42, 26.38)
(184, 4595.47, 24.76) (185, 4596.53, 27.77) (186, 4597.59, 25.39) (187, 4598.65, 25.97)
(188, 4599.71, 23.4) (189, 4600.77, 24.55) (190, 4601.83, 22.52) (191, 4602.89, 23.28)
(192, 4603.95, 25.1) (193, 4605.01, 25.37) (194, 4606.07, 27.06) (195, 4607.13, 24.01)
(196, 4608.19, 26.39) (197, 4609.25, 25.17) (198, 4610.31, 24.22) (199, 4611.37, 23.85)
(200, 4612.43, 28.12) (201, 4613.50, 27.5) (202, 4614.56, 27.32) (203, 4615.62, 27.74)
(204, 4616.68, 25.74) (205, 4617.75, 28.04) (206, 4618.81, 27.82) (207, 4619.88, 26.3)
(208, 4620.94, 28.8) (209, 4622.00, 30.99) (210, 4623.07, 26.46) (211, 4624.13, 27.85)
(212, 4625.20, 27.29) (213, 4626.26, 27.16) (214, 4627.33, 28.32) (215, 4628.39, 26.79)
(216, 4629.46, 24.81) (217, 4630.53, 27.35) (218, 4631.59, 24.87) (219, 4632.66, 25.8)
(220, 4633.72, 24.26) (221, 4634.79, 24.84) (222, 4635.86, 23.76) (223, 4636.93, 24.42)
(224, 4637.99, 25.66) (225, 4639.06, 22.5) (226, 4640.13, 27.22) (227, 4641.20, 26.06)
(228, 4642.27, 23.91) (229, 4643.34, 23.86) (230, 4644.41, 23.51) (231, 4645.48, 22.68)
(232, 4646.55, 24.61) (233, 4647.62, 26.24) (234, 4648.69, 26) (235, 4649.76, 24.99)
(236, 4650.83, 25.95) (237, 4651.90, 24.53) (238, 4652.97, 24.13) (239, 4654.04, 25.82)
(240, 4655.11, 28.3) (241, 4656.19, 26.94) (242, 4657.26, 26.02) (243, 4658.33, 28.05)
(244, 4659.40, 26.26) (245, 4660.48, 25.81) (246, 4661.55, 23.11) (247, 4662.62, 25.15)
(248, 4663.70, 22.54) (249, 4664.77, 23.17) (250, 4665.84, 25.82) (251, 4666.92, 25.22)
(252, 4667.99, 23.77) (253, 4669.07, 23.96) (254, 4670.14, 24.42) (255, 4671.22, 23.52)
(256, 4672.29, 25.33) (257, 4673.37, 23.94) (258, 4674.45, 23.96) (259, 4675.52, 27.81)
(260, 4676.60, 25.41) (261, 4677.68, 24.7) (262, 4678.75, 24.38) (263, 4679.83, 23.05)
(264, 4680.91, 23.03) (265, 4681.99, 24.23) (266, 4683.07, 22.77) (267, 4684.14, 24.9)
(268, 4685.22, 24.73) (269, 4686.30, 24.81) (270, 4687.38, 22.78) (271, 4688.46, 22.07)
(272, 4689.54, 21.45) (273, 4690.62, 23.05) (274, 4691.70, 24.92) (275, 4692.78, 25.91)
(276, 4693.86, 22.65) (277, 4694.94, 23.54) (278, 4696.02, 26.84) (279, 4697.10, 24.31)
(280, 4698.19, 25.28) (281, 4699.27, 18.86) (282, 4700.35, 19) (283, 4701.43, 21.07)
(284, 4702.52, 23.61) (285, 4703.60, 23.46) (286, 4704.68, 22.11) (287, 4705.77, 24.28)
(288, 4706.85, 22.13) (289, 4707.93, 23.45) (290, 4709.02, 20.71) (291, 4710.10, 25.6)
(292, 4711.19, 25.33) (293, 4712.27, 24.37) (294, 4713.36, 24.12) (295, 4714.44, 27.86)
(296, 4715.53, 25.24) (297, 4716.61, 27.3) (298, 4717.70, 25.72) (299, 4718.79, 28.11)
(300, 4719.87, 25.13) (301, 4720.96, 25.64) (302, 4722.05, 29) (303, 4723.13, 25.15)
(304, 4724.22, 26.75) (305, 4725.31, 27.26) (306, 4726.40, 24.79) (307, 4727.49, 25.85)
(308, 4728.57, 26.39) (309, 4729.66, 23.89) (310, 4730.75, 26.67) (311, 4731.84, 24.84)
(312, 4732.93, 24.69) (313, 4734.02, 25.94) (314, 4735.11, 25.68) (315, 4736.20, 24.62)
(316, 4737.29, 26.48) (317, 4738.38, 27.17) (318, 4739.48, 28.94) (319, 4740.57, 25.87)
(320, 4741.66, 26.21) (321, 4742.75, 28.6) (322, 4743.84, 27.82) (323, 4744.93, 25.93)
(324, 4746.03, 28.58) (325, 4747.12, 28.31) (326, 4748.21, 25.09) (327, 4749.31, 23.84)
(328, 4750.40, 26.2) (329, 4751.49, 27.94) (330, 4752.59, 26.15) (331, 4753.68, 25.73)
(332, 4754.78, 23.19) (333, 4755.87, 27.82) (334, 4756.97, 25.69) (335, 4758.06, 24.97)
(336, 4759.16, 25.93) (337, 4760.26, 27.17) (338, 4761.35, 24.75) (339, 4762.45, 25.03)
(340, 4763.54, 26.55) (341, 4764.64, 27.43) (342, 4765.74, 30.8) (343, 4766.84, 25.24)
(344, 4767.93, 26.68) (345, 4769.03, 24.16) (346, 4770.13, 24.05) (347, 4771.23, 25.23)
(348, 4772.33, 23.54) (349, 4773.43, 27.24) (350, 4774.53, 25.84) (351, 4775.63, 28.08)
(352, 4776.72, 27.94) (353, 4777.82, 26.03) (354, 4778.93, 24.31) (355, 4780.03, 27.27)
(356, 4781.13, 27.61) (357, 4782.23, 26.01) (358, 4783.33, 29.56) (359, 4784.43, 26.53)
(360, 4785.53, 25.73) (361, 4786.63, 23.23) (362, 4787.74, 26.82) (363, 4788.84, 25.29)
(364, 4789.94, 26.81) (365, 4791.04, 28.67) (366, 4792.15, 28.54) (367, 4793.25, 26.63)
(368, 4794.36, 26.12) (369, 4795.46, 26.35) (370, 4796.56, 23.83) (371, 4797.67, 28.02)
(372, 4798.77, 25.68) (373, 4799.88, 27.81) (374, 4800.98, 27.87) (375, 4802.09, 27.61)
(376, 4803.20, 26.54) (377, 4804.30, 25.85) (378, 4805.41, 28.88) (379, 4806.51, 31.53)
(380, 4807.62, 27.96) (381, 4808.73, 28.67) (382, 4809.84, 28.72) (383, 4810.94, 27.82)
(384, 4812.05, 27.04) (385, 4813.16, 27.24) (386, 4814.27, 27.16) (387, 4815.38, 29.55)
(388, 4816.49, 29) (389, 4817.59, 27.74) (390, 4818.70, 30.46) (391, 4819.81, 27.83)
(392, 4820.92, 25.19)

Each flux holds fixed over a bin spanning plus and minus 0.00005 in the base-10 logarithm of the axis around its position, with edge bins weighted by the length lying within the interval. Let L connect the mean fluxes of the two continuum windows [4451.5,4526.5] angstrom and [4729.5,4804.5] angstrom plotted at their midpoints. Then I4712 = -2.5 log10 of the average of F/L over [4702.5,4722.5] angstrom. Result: 0.04 mag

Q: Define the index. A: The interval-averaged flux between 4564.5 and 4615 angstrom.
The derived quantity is 25.3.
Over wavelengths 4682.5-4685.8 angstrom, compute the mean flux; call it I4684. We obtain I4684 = 24.2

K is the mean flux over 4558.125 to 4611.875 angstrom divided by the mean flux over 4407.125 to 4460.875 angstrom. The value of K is 1.2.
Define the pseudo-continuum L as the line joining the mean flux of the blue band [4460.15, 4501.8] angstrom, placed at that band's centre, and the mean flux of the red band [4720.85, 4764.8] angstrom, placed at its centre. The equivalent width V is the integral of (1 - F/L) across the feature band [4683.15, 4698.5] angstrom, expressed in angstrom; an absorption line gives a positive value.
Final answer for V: 1.04 angstrom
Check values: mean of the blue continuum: 24.1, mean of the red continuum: 26.2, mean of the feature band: 24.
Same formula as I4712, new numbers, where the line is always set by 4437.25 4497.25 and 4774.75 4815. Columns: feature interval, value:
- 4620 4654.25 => -0.02 mag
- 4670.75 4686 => 0.05 mag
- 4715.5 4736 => 0.01 mag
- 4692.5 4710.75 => 0.13 mag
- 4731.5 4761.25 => 0.01 mag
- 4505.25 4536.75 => -0.03 mag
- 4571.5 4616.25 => -0.04 mag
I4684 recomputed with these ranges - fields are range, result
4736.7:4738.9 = 26.8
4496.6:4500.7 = 24.7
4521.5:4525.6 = 23.2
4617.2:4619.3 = 27.9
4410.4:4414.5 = 22.8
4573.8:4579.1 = 26.5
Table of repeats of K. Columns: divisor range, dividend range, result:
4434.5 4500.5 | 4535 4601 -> 1.10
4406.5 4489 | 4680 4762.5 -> 1.13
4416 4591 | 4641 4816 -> 1.07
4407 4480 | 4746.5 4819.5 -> 1.22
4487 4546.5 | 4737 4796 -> 1.07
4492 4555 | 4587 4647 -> 1.03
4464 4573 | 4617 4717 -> 1.00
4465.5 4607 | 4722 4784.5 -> 1.05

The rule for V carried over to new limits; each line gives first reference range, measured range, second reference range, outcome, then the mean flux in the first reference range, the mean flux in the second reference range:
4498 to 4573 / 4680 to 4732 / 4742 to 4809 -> 3.5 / 25.1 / 26.6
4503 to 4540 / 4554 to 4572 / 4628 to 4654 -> -0.9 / 24.4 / 25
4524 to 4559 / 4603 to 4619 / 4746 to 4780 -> -0.7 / 24.5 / 26.1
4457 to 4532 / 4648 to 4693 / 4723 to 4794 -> 1.6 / 24.2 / 26.3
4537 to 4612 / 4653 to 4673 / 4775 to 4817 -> 0.7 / 25.3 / 27.2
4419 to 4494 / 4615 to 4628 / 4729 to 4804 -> -1.6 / 22.6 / 26.3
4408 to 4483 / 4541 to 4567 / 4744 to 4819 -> -2.5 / 22.1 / 26.8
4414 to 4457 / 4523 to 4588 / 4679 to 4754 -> -4.5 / 21.8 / 25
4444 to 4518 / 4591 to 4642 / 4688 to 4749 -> -2.7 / 24.1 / 25.1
